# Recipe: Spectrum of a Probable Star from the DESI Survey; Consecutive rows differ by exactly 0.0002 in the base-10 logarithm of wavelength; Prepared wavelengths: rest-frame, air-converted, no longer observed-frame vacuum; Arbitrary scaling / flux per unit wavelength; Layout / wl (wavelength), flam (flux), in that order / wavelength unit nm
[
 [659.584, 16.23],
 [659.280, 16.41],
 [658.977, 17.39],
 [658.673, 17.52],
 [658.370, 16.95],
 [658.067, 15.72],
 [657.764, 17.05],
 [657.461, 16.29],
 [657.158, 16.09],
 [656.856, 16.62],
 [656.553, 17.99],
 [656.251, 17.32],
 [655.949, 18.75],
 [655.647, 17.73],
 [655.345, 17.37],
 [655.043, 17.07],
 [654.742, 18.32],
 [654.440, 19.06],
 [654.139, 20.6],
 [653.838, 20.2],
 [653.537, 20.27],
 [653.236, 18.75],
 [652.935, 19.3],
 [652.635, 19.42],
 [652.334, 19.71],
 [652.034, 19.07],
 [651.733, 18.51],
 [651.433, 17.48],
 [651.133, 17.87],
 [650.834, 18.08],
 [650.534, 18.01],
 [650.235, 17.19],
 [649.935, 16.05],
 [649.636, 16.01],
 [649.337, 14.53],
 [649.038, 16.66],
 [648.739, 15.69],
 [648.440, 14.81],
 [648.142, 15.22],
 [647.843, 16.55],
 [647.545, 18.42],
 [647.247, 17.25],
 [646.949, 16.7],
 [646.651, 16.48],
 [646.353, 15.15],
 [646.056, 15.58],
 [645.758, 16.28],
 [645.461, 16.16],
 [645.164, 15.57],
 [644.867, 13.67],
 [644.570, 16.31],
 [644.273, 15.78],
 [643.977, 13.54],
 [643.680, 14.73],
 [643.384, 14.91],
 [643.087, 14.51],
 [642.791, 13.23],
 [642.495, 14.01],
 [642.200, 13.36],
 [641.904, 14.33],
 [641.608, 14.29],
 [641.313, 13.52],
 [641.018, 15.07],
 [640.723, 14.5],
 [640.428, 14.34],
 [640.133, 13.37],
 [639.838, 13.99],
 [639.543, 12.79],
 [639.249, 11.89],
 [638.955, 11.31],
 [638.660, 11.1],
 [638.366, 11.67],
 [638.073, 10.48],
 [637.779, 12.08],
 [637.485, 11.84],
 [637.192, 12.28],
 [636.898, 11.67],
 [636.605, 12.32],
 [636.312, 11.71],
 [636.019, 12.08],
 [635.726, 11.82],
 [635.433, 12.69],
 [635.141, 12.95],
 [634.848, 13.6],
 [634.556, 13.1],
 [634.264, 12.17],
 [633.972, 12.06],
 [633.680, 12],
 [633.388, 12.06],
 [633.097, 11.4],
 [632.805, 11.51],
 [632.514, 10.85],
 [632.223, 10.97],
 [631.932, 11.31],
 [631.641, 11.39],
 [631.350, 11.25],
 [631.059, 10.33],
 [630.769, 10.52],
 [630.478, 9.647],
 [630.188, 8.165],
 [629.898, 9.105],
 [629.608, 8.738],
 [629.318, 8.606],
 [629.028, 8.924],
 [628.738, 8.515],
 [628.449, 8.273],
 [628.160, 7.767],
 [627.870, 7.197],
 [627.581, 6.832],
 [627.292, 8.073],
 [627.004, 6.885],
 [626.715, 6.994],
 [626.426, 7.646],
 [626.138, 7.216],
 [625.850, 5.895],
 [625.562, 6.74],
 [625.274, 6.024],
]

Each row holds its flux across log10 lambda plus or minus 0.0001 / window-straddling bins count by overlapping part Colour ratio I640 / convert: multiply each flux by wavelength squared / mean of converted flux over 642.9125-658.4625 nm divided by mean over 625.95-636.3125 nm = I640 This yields 1.8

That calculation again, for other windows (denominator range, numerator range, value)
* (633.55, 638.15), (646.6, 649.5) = 1.38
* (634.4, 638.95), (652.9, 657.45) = 1.60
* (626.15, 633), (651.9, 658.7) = 2.16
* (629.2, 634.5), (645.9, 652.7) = 1.67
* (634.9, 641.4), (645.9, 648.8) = 1.33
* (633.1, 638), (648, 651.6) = 1.41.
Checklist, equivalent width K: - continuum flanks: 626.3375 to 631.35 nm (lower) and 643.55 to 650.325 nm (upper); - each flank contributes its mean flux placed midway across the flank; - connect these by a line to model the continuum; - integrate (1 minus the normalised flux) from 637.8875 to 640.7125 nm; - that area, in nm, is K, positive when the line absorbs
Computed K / 0.07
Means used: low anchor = 8.46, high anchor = 15.8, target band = 12.4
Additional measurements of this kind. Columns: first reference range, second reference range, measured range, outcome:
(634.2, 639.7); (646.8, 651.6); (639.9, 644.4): -0.07 nm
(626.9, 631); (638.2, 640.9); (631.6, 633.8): -0.32 nm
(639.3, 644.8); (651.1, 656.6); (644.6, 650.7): 0.08 nm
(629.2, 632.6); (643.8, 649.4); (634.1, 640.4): 0.04 nm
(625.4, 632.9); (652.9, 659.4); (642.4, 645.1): -0.17 nm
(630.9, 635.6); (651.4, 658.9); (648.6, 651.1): 0.00 nm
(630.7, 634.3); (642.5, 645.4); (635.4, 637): 0.06 nm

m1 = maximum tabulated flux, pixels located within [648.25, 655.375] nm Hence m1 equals 20.6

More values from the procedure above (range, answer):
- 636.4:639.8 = 12.79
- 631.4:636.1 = 13.6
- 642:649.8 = 18.42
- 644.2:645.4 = 16.31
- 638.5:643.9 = 15.07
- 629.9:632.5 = 11.39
